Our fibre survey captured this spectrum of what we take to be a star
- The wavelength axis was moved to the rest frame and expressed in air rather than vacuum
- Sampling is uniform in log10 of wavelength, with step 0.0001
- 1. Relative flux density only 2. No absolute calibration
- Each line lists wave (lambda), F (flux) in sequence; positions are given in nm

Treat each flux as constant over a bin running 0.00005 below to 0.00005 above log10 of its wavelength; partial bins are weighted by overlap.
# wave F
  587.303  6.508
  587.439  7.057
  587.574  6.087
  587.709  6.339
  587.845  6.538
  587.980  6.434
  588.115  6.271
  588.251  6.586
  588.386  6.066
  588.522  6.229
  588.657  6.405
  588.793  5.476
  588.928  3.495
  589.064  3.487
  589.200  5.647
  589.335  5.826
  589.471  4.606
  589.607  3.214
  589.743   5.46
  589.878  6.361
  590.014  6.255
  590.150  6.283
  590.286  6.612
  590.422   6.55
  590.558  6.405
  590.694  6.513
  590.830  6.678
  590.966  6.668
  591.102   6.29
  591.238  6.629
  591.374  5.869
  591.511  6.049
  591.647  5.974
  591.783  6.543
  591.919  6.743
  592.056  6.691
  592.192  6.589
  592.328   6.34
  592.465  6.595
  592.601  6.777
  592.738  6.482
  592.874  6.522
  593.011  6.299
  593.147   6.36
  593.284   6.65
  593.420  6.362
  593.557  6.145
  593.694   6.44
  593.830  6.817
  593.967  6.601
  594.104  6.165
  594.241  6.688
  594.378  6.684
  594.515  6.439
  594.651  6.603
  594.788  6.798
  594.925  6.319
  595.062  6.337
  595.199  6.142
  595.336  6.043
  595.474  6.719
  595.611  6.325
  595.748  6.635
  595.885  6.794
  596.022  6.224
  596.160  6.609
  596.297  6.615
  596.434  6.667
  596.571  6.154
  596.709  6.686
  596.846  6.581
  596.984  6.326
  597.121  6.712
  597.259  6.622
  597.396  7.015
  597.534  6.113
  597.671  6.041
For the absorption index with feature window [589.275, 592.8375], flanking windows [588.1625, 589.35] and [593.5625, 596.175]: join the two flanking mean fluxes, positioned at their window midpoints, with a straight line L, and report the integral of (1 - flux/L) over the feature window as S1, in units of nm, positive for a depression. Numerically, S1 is -0.21 nm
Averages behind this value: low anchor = 5.47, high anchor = 6.48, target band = 6.2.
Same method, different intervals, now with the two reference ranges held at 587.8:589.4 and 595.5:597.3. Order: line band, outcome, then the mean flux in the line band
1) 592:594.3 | -0.12 nm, 6.5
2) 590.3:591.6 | -0.10 nm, 6.41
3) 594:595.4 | -0.02 nm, 6.43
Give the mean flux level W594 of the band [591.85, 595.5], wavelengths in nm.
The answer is 6.49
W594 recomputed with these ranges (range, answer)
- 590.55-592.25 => 6.43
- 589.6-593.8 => 6.35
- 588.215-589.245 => 5.38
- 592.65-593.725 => 6.41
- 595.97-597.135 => 6.5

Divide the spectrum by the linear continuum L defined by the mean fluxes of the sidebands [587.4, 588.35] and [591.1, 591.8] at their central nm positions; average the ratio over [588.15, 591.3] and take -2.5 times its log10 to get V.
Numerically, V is 0.09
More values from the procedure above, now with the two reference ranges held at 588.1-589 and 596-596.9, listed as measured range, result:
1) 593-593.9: -0.04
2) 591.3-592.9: -0.06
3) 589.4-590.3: 0.08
